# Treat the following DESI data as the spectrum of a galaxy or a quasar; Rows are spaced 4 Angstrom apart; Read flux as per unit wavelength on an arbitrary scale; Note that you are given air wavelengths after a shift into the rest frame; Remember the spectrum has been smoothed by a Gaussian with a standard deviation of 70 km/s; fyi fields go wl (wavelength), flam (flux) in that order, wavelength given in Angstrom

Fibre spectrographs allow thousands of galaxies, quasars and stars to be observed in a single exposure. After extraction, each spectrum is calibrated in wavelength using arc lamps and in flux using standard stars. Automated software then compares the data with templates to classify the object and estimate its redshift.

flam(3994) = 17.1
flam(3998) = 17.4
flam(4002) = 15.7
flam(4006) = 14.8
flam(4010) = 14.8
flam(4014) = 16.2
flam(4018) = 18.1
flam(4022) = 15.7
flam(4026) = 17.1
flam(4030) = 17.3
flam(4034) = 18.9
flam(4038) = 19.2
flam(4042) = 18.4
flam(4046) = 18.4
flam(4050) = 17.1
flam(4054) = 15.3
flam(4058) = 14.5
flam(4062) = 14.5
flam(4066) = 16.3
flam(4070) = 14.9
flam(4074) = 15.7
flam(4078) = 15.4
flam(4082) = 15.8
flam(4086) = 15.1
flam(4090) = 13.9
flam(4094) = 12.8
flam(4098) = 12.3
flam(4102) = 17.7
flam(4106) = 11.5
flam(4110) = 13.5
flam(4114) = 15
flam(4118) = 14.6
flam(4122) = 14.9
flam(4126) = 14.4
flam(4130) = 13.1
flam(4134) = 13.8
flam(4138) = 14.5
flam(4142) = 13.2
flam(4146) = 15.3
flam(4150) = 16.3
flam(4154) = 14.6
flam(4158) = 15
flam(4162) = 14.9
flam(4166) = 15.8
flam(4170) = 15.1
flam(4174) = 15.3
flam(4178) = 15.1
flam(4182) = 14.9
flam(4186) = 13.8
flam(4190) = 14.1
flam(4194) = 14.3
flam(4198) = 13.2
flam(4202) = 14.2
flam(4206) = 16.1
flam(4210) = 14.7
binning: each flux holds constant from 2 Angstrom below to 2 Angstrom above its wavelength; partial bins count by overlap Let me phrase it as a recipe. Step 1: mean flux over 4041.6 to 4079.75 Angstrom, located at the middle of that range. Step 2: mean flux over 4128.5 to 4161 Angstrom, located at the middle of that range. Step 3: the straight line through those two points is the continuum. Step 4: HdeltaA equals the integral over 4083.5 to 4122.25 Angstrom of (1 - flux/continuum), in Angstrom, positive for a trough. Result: 2.8 Angstrom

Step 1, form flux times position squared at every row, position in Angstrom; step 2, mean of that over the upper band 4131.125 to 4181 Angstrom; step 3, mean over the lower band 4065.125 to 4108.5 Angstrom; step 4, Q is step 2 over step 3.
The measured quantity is 1.05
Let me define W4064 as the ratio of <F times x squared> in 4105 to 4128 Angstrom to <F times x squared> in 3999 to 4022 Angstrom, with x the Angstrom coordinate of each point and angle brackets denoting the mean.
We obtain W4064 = 0.93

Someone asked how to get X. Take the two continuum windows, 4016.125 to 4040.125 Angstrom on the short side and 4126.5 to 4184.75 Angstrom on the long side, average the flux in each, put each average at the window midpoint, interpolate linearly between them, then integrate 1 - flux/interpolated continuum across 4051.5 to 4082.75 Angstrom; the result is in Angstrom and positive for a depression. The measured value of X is 2.8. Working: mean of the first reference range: 17.7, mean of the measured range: 15.3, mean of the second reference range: 14.8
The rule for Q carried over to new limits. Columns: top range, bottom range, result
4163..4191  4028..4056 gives 0.89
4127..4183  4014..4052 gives 0.89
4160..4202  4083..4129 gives 1.07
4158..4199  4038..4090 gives 0.97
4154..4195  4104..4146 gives 1.09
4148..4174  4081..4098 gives 1.12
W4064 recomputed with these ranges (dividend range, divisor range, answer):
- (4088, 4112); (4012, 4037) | 0.82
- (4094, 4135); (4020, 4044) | 0.82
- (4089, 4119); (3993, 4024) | 0.90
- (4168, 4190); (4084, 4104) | 1.07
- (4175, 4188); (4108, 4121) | 1.05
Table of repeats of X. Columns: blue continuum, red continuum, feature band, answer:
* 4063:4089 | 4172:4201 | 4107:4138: 1.80 Angstrom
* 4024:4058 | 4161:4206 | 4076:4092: 1.55 Angstrom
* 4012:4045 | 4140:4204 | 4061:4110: 5.54 Angstrom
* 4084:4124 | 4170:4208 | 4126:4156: -0.15 Angstrom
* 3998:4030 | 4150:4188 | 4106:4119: 1.30 Angstrom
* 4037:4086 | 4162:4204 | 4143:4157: -0.18 Angstrom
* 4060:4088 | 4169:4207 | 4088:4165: 3.59 Angstrom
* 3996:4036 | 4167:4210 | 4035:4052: -2.11 Angstrom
